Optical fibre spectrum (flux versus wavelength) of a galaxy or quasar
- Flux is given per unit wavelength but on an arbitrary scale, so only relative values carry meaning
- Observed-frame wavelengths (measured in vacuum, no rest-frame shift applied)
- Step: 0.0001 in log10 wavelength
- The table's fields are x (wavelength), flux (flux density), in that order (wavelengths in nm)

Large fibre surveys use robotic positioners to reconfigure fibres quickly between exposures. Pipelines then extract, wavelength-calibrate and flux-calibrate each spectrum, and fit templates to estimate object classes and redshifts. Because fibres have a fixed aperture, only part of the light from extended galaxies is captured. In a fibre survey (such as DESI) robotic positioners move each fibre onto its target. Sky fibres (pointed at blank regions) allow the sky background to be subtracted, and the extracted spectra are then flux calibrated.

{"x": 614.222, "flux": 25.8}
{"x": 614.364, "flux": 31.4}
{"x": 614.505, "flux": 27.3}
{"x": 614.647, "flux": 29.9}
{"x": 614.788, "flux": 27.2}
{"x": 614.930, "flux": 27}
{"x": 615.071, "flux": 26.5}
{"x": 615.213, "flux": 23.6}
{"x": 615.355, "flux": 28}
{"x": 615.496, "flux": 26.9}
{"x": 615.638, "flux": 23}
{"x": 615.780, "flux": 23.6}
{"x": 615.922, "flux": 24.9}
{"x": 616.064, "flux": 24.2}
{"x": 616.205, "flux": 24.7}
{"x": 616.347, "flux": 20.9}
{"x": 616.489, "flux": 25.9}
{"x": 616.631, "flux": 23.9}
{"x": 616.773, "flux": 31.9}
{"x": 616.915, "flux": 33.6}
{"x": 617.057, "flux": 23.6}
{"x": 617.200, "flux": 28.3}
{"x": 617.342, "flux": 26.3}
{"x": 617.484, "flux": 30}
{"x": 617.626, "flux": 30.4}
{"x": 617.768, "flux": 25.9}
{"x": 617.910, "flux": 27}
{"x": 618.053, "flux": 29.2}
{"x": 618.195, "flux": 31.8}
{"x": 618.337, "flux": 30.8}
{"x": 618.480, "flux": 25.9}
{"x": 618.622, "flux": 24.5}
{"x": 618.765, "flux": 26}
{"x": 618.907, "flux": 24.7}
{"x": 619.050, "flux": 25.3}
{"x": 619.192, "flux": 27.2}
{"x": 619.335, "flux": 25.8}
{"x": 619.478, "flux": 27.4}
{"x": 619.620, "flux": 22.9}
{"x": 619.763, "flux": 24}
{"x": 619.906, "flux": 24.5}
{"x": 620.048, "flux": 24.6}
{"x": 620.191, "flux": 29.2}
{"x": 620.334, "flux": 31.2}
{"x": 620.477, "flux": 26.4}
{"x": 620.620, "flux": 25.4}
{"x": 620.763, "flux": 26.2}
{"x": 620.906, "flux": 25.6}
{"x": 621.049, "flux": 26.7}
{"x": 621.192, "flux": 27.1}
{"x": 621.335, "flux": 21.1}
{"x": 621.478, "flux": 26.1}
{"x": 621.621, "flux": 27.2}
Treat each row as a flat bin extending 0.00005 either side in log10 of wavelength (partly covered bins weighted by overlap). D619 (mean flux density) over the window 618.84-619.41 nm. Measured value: 25.7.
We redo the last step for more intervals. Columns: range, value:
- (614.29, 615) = 28.5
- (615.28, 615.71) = 25.9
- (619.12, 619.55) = 26.8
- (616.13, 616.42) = 22.9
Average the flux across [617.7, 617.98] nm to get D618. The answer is 26.5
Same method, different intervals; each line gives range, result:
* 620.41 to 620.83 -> 26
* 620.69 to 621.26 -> 26.4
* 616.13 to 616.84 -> 25.4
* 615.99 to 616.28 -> 24.5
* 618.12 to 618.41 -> 31.3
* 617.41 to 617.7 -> 30.2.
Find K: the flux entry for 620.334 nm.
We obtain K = 31.2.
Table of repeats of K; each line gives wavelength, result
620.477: 26.4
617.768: 25.9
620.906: 25.6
